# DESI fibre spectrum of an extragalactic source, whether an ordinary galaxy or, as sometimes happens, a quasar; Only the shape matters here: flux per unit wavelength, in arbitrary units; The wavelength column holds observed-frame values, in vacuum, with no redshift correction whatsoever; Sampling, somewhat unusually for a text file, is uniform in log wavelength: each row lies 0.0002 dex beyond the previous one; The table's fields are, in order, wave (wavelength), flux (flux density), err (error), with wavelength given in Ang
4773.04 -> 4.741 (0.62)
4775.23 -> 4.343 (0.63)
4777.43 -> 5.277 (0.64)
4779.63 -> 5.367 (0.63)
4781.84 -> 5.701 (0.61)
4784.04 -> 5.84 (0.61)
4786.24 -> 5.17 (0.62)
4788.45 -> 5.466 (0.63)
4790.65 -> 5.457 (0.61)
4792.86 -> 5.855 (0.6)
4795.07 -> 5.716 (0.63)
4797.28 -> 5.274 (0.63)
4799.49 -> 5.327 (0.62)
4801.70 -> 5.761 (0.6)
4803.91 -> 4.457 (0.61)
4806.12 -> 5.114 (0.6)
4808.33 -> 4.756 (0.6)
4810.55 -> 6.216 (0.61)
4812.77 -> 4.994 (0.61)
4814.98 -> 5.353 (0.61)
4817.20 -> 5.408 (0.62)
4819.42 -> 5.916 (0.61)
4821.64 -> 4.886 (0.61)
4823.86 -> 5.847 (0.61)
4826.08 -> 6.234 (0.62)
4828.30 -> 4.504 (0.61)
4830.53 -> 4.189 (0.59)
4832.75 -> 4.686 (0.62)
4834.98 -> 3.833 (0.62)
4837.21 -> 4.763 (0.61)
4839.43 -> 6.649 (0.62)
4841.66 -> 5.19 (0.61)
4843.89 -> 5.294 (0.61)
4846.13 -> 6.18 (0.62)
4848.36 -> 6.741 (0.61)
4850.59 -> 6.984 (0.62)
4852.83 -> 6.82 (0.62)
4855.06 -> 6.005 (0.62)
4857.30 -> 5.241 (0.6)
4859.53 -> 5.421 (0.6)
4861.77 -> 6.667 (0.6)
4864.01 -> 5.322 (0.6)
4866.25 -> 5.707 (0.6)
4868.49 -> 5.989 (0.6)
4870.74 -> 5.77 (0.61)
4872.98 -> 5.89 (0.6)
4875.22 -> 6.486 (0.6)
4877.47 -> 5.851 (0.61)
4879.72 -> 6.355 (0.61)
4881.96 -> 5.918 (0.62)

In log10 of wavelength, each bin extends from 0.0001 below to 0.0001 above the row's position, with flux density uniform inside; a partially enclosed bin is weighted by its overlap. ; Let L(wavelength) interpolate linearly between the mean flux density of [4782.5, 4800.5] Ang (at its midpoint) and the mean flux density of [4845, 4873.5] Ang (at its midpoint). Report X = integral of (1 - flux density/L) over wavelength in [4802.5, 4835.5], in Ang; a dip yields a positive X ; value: 3.53 Ang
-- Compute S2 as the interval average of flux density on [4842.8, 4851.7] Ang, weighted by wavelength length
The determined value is 6.3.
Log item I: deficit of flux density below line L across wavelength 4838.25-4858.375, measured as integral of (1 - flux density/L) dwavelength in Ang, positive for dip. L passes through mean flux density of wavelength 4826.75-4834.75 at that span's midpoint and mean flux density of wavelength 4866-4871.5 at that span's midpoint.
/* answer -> -4.00 Ang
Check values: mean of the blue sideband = 4.49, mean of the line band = 6.12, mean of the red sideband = 5.84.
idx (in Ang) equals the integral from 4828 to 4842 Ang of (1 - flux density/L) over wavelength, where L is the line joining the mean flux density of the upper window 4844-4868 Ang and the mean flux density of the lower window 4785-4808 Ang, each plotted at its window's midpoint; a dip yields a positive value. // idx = 2.38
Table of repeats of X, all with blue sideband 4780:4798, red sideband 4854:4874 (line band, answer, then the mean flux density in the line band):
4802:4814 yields 1.0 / 5.16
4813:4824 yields 0.5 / 5.41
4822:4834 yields 1.3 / 5.07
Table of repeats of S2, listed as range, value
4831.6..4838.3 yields 4.42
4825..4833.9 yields 4.89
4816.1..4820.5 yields 5.66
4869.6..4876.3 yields 6.05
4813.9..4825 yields 5.48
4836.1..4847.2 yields 5.61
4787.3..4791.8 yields 5.46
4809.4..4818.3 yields 5.49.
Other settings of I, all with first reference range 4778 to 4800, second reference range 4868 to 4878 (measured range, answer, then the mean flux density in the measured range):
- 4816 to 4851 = 2.1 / 5.43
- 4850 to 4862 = -0.4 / 6.12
